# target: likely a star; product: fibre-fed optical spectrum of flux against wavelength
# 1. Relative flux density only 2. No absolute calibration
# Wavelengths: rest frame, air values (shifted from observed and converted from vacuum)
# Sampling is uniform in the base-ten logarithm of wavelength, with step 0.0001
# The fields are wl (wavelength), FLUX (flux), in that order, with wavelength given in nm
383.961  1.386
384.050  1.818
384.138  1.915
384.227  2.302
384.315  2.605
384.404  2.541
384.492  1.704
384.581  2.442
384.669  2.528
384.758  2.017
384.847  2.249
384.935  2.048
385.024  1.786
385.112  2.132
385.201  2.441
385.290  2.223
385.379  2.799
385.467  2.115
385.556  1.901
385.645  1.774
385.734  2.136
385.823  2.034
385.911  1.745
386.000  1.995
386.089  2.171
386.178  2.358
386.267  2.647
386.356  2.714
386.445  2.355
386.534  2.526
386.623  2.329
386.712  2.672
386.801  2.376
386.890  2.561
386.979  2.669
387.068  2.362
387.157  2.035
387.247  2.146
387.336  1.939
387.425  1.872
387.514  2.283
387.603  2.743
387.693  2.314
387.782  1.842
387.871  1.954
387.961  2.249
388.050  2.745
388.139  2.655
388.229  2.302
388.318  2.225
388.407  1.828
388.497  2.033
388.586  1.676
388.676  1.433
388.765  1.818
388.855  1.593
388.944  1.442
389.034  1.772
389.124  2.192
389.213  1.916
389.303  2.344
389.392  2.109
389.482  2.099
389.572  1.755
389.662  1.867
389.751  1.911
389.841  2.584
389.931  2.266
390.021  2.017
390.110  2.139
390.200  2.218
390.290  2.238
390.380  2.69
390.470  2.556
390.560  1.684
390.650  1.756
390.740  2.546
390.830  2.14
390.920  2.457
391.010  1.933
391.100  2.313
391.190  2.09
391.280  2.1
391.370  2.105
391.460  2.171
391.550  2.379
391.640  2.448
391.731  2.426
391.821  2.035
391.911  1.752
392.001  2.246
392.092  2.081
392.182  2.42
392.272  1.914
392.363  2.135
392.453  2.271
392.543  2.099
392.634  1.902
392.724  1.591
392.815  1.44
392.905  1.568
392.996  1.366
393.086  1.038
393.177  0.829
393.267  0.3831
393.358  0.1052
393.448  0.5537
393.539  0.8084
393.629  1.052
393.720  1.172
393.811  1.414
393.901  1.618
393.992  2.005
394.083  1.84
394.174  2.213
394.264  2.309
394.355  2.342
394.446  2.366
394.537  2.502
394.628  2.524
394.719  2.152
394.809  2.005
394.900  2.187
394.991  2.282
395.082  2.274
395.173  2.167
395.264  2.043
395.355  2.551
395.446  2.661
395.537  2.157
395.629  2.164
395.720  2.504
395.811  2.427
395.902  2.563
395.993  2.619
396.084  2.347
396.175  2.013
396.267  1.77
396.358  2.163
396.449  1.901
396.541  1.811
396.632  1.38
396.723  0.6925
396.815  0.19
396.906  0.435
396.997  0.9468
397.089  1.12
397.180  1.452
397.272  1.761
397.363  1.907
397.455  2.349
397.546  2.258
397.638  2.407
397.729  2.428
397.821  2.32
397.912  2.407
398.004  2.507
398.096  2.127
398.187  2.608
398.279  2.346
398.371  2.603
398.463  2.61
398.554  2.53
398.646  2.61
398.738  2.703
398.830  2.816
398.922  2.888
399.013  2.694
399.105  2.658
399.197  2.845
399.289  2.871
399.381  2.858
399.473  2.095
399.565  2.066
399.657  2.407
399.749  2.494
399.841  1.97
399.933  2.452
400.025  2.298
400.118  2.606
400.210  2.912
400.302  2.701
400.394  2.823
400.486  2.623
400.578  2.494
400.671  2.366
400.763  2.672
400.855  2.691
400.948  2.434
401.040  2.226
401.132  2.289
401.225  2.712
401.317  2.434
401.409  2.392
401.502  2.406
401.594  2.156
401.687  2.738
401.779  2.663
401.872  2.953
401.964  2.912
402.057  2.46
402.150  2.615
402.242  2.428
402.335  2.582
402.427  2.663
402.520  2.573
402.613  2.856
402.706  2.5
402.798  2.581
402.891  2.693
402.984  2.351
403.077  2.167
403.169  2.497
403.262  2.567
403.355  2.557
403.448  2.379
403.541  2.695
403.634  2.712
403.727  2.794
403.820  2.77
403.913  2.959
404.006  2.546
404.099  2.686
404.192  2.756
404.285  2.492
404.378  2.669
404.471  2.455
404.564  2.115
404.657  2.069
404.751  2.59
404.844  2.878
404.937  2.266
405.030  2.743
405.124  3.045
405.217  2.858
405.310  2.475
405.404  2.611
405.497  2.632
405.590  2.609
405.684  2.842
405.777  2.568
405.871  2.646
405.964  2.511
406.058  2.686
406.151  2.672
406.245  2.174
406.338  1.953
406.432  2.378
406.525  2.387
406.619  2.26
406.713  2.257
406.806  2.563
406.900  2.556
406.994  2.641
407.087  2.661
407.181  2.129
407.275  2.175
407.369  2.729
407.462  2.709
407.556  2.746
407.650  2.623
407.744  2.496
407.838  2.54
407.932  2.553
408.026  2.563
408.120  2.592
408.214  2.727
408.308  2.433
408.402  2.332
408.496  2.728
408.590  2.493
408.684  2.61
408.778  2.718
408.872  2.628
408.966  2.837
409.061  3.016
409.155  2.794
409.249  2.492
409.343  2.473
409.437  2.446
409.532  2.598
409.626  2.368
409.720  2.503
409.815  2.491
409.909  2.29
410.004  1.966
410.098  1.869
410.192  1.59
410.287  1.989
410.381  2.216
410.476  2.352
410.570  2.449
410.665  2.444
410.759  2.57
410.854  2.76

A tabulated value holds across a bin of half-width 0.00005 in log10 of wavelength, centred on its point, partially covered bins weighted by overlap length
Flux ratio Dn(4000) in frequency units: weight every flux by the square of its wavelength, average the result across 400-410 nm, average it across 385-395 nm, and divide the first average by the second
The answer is 1.36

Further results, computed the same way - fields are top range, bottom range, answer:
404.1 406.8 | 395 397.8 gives 1.37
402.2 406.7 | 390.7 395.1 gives 1.45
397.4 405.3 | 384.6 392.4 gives 1.26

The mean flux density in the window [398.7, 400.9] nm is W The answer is 2.58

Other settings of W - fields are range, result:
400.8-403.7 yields 2.55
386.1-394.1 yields 1.99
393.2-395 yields 1.67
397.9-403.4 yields 2.55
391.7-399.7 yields 2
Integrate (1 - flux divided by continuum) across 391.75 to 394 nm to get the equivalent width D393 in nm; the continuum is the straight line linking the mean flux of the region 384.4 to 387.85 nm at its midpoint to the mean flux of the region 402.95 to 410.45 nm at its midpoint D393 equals 0.79 nm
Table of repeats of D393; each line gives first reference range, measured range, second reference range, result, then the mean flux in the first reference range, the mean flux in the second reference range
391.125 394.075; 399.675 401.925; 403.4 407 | -0.269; 1.68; 2.56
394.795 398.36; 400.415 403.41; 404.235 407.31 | -0.319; 2.01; 2.5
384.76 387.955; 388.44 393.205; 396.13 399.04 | 0.325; 2.23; 2.02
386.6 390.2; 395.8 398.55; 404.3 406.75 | 0.443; 2.13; 2.51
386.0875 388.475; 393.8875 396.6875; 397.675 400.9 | 0.320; 2.33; 2.55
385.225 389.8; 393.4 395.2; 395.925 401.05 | 0.263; 2.15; 2.24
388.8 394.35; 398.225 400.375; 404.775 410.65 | -0.389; 1.88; 2.5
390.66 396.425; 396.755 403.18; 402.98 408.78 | -0.307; 1.97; 2.55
